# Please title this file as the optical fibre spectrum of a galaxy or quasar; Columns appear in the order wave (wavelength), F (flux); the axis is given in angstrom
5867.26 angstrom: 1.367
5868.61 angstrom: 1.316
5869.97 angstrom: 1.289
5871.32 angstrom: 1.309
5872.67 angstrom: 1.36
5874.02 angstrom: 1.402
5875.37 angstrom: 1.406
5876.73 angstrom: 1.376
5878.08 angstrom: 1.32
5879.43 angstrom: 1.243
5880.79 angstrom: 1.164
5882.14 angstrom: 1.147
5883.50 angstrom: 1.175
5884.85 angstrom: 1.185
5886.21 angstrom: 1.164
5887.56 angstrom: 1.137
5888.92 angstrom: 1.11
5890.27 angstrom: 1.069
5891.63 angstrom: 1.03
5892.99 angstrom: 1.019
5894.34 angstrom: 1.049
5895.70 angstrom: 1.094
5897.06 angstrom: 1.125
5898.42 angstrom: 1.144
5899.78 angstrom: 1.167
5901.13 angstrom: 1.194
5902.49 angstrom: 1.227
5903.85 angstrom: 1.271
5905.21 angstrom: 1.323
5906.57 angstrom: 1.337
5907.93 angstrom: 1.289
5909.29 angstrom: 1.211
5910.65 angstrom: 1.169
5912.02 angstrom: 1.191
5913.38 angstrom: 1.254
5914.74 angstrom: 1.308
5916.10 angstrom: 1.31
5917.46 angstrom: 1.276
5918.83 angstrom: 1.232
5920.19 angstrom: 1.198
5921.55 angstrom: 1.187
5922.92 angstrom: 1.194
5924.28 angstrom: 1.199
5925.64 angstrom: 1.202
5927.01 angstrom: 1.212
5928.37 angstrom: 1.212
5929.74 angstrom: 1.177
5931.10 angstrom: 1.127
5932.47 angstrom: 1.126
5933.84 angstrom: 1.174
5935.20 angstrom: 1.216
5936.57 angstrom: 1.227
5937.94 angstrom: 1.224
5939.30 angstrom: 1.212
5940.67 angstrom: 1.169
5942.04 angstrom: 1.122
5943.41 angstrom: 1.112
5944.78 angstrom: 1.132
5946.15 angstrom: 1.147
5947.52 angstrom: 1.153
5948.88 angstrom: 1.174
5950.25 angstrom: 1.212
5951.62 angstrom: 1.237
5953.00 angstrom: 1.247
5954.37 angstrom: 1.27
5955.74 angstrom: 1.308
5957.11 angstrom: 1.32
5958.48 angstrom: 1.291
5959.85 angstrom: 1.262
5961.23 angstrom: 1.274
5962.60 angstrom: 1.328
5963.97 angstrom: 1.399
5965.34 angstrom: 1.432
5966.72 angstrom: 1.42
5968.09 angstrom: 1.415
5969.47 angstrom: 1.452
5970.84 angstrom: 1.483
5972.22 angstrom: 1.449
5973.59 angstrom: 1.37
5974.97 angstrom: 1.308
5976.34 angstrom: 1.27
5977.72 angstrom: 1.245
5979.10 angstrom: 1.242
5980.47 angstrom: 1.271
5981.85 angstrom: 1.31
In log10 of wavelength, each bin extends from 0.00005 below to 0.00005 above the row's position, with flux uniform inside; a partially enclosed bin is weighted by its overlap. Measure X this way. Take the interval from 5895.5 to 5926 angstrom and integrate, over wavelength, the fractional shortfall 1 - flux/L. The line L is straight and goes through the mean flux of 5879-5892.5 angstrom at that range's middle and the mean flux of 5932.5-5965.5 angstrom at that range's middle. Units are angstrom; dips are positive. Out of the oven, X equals -1.3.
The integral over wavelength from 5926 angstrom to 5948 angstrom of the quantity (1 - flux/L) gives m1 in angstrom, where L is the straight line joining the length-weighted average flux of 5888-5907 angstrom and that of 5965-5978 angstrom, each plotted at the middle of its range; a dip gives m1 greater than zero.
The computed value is 1.8 angstrom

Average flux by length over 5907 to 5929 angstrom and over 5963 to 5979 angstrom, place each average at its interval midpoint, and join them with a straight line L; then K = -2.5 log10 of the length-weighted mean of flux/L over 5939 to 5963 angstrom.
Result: 0.09 mag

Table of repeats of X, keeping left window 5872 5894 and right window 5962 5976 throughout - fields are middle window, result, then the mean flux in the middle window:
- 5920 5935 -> 1.4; 1.18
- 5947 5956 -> 0.9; 1.23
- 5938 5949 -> 1.5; 1.16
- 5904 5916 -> 0.0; 1.26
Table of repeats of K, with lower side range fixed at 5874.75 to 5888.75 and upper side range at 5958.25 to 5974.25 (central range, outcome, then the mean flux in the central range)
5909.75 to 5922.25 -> 0.05 mag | 1.23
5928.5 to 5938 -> 0.12 mag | 1.18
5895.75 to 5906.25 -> 0.05 mag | 1.21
